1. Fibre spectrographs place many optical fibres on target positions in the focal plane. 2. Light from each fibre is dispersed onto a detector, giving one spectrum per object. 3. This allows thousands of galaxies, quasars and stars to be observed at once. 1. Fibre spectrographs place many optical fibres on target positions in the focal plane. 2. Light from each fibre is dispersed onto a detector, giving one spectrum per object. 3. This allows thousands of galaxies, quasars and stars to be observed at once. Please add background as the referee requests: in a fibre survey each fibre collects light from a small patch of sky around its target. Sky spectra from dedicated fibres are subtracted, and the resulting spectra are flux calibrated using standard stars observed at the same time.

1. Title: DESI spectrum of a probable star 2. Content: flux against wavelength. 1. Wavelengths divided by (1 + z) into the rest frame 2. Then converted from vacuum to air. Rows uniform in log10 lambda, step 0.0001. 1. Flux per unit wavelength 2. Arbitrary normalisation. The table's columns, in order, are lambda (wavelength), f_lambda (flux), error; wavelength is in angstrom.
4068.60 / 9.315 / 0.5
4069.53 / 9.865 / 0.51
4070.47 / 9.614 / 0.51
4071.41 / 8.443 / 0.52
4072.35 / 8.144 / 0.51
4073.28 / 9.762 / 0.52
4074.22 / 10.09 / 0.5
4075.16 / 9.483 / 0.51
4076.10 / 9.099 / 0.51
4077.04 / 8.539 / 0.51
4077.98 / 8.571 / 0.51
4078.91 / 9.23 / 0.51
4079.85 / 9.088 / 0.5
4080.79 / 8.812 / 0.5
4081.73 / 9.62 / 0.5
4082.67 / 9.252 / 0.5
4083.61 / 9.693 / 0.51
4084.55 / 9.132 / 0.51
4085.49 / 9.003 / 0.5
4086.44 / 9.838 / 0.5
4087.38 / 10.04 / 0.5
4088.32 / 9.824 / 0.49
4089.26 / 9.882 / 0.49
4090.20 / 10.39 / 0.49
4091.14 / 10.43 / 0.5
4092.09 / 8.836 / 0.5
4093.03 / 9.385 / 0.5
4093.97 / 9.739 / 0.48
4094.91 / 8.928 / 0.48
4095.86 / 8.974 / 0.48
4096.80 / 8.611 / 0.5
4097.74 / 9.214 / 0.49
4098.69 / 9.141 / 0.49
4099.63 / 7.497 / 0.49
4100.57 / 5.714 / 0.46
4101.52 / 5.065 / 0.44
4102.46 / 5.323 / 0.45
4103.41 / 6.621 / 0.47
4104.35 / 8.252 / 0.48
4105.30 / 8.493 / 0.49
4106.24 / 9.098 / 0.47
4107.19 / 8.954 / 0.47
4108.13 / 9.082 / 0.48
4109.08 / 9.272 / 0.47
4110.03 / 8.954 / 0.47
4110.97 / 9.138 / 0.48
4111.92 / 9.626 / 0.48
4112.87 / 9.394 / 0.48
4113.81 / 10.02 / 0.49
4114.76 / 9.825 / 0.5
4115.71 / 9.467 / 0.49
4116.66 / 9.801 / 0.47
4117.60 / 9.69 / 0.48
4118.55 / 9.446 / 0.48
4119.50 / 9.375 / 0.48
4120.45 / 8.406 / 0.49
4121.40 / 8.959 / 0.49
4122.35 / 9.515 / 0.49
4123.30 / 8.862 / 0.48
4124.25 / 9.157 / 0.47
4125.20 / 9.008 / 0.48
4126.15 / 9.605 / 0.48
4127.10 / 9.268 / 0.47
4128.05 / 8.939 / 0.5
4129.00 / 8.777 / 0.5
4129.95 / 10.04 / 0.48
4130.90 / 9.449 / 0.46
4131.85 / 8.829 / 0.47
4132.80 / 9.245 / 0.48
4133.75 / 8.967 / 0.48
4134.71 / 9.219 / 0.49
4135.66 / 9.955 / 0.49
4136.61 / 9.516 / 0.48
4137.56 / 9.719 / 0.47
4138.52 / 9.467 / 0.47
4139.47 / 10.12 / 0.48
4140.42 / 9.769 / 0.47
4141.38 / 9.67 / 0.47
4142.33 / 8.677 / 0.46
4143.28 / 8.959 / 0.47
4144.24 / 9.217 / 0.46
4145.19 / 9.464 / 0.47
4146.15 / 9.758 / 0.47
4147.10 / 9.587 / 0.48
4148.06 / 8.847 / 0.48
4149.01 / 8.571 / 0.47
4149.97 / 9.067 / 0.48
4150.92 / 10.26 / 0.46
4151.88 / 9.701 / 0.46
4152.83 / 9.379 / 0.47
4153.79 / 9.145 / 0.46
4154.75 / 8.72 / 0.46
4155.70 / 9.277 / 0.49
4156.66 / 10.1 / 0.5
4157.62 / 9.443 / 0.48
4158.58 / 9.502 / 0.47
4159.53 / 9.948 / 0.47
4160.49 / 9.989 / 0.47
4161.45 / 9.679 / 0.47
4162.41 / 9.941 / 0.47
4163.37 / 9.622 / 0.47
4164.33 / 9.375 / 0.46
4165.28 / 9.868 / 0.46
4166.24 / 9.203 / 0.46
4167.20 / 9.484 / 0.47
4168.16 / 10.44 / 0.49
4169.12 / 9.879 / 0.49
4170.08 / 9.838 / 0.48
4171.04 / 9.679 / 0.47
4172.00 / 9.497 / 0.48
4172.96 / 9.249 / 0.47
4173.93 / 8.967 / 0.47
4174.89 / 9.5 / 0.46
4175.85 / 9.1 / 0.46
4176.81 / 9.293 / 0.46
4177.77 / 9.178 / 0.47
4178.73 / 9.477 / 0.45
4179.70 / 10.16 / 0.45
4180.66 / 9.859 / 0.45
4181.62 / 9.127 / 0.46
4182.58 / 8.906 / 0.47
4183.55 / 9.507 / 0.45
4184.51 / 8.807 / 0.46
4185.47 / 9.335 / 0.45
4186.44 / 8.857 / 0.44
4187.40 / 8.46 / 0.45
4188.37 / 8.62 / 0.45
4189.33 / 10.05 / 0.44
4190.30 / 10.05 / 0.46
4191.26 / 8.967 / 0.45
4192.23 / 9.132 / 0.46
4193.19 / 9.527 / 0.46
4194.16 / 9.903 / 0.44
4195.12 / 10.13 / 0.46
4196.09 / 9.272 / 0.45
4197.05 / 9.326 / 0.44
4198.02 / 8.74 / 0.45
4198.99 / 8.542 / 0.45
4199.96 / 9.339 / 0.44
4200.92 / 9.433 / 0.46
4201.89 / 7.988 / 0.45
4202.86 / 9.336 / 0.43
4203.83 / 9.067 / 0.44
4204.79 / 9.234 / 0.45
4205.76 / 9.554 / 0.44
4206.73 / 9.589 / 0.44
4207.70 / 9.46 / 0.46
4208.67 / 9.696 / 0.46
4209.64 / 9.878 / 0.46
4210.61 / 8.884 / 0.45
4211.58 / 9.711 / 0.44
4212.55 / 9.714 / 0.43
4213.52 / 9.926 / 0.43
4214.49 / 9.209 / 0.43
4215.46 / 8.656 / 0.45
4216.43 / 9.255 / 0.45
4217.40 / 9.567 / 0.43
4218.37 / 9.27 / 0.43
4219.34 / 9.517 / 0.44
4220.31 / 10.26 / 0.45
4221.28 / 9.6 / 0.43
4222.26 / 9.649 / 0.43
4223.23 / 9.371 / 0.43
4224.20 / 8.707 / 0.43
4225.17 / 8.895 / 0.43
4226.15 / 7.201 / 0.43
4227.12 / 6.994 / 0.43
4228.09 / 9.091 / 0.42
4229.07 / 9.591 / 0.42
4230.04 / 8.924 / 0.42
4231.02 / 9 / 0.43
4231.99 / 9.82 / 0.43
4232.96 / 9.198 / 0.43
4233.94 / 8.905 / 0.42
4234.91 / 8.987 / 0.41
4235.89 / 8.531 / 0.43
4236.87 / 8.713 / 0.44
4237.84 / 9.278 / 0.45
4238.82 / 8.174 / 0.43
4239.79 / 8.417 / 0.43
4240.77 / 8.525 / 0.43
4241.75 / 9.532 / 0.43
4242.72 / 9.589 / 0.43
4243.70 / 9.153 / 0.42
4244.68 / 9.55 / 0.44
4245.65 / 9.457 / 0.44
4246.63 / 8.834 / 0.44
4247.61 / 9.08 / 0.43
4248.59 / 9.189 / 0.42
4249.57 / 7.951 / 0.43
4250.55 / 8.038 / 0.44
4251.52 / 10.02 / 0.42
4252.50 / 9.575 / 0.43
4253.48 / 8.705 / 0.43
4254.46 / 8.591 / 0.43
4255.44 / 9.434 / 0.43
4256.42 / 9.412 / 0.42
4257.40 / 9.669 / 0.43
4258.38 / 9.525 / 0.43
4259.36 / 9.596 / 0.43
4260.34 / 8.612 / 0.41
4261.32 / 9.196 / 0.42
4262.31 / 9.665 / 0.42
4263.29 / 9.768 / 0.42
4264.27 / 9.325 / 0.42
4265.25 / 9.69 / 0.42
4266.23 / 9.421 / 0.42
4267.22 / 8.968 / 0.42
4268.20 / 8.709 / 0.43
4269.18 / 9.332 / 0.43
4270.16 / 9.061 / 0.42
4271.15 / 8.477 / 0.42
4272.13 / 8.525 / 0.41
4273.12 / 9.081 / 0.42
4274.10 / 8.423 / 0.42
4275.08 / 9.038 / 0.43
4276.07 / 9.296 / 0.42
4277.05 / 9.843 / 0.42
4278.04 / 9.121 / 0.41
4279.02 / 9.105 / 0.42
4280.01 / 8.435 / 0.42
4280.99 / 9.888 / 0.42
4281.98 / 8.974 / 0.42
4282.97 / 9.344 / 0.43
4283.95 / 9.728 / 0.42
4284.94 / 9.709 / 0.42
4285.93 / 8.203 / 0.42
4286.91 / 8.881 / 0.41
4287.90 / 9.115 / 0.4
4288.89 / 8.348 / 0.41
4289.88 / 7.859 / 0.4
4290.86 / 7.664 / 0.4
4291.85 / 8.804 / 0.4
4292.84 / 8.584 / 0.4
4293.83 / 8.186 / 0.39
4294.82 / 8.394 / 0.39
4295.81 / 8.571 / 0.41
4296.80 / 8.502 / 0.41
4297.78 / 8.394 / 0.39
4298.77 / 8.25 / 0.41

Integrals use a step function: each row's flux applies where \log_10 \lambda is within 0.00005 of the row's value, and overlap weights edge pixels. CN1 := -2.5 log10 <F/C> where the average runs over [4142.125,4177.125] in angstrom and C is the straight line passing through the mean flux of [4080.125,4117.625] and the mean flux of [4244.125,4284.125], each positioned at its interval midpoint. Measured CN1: -0.05 mag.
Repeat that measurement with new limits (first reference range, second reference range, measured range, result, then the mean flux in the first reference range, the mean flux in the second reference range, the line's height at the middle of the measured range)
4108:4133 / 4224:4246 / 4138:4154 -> -0.02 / 9.3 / 8.88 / 9.21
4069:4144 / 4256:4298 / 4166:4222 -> -0.04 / 9.1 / 8.99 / 9.04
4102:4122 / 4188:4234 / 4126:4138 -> -0.04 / 8.92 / 9.25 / 8.99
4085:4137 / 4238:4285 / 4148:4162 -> -0.05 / 9.02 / 9.14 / 9.05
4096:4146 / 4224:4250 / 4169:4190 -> -0.05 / 8.97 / 8.86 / 8.91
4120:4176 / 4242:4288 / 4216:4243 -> 0.03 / 9.42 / 9.16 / 9.24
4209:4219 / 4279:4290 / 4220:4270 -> 0.02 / 9.42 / 8.99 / 9.23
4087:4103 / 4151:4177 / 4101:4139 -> 0.00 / 8.63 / 9.56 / 8.97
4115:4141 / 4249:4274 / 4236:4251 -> 0.03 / 9.36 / 9.12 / 9.16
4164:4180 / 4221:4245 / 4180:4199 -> 0.01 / 9.53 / 8.92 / 9.36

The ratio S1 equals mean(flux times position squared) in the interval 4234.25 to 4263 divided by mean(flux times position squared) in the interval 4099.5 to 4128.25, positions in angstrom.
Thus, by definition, 1.1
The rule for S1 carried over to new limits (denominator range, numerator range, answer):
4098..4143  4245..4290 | 1.09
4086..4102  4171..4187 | 1.09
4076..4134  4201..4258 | 1.08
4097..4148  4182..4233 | 1.07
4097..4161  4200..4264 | 1.06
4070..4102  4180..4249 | 1.08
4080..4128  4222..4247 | 1.06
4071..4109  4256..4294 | 1.12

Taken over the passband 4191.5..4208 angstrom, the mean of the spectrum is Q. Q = 9.26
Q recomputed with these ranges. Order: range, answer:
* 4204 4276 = 9.14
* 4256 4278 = 9.21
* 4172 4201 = 9.29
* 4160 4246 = 9.28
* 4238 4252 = 8.97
